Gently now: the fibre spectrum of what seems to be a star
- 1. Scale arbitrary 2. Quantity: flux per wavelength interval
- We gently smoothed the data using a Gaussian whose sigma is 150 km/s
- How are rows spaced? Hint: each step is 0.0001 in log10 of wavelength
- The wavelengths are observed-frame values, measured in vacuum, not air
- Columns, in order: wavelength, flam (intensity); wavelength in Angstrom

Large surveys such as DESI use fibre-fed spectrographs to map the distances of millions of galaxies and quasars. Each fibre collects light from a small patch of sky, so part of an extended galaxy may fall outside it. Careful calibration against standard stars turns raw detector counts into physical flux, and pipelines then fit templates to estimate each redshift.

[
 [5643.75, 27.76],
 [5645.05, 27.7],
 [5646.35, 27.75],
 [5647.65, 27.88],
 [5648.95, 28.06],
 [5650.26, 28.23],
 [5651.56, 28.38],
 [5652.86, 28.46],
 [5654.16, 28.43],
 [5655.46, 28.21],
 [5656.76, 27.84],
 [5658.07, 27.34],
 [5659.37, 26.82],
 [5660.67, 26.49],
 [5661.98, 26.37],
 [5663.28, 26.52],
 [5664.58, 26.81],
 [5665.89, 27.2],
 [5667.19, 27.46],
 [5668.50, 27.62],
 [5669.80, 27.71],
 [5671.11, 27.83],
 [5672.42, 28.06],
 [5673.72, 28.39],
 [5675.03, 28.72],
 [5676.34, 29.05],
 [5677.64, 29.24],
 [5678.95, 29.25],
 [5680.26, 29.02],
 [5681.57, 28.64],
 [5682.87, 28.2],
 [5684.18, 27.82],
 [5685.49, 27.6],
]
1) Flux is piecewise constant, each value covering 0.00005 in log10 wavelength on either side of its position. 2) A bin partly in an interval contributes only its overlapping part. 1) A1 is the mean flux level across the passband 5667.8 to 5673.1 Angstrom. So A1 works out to 27.8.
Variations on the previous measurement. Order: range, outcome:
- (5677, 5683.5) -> 28.9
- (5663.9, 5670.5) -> 27.4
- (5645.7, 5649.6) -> 27.9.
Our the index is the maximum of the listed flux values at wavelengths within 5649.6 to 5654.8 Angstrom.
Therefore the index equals 28.46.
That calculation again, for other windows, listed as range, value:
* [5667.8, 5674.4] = 28.39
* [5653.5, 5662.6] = 28.43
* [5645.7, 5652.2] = 28.38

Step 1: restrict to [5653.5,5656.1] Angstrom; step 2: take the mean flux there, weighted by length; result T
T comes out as 28.4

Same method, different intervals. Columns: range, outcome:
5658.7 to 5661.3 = 26.7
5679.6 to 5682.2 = 28.8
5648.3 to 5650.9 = 28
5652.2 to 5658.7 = 28.1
